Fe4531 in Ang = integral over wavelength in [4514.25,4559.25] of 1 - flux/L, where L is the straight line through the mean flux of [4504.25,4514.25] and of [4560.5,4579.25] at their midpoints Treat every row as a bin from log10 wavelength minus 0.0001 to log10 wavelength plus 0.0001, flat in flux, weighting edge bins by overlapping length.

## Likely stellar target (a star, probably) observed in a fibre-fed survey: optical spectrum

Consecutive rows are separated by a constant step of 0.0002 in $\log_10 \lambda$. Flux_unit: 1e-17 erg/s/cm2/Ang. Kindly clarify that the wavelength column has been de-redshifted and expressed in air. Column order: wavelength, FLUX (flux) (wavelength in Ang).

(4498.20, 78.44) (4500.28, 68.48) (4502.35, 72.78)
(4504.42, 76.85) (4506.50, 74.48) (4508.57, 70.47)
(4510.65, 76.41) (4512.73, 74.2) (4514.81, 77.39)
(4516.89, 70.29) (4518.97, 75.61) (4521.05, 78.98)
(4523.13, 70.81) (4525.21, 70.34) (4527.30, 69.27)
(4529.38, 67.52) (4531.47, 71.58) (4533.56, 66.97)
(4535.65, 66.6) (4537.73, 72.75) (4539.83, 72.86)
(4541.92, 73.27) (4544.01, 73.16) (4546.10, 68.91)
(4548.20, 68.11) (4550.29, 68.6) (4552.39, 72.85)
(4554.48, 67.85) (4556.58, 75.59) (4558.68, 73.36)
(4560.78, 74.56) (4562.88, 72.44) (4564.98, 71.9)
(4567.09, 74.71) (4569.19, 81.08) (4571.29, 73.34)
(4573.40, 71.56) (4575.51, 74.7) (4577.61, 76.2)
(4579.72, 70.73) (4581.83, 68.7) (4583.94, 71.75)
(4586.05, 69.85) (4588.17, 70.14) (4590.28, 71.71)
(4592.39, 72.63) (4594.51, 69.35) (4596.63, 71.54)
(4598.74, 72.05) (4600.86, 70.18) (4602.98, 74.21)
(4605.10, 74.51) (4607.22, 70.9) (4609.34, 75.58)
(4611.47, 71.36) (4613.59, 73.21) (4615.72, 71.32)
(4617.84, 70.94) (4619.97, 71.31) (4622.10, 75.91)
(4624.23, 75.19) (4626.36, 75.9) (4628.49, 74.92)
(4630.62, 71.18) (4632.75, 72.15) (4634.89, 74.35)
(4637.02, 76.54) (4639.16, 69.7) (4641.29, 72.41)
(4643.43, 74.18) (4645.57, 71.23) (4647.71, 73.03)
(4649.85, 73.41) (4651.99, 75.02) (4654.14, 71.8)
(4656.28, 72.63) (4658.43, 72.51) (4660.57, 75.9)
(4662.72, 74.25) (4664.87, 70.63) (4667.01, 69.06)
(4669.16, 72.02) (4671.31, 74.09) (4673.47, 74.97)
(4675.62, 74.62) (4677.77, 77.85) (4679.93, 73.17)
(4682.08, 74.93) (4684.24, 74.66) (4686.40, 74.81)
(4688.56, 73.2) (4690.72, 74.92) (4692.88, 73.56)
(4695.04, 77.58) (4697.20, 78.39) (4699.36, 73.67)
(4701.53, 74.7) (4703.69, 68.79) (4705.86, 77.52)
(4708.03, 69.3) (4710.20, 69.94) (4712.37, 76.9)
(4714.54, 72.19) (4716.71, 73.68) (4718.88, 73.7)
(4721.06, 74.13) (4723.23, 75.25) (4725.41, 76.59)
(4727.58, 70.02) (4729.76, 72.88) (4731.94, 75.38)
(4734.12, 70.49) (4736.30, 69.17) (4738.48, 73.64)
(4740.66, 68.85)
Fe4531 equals 1.8 Ang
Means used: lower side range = 74.4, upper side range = 74.4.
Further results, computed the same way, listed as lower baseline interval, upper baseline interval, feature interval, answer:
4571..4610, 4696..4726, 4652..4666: 0.0 Ang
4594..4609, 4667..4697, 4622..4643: -0.2 Ang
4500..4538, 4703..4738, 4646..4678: -0.2 Ang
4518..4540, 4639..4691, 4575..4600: 0.2 Ang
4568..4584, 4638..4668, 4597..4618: 0.2 Ang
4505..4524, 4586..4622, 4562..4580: -0.3 Ang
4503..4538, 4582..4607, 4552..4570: -0.5 Ang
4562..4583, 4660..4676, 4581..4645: 0.8 Ang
